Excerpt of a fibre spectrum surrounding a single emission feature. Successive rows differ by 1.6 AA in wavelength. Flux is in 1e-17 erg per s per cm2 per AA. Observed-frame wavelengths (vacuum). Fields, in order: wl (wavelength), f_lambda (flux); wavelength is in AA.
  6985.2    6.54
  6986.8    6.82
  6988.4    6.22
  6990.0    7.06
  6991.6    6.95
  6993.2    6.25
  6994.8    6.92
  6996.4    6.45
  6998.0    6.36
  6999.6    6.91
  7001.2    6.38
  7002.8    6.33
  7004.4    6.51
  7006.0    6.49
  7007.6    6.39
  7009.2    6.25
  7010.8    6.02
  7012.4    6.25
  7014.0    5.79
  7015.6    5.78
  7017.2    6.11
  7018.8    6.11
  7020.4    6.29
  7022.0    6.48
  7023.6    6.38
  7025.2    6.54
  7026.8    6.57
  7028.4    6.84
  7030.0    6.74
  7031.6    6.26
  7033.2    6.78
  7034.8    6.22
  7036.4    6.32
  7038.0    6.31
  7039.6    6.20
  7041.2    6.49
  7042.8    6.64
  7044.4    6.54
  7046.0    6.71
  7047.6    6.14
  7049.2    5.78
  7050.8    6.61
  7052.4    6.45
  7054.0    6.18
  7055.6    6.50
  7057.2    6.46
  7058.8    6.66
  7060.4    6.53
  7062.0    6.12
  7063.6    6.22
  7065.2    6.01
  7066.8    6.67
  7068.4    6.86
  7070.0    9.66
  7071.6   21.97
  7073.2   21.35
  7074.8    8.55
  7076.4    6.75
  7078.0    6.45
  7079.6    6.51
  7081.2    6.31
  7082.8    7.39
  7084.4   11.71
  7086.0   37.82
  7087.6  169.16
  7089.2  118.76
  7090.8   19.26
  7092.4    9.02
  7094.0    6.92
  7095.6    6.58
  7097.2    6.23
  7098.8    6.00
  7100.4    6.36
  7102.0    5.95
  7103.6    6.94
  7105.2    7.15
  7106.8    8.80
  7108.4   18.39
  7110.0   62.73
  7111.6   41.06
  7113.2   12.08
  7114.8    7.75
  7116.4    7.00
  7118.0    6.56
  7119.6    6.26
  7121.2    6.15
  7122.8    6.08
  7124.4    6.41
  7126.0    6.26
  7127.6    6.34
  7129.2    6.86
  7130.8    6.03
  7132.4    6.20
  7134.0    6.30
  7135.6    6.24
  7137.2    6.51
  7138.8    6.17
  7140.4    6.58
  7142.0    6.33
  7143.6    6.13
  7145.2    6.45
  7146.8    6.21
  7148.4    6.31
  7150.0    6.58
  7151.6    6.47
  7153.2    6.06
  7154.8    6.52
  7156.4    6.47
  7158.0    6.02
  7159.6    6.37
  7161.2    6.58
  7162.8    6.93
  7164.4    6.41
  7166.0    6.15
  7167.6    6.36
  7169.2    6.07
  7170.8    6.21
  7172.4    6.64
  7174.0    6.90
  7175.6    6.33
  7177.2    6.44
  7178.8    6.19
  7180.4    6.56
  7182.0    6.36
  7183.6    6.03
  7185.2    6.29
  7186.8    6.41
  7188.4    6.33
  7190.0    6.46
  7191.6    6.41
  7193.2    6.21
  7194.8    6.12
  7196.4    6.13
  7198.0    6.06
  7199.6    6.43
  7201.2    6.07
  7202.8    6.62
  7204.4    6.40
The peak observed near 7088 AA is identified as H-alpha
